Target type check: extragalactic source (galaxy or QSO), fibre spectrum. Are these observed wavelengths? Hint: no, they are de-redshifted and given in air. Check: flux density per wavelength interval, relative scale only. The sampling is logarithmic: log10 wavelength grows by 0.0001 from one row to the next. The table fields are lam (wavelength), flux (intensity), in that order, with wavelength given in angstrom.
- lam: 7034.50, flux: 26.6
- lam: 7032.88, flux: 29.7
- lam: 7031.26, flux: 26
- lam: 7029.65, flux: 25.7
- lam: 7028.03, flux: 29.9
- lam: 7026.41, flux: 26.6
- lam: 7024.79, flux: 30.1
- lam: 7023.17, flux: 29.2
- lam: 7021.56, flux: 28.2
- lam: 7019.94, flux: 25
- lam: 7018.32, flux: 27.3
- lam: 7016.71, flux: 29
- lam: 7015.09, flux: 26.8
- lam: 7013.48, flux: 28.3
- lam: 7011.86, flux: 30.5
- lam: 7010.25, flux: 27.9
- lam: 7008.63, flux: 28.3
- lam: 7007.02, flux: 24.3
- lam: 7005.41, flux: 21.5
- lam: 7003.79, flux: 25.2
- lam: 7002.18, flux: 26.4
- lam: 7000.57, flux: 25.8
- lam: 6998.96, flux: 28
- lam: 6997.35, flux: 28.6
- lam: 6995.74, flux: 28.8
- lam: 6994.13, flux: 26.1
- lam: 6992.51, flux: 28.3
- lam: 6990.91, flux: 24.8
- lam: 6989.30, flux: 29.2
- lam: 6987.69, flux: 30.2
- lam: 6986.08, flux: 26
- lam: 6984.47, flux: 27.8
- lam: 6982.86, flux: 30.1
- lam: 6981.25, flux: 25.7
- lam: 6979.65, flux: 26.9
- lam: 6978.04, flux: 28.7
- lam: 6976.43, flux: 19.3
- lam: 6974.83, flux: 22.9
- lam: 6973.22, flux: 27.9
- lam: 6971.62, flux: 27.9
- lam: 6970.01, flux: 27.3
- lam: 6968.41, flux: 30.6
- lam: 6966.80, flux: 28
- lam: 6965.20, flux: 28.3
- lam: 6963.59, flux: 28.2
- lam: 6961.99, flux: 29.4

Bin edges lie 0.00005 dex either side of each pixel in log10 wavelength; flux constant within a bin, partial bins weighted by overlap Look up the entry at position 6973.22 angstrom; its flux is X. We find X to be 27.9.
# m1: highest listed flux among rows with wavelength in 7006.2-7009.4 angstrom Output 28.3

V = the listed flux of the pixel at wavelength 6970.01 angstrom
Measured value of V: 27.3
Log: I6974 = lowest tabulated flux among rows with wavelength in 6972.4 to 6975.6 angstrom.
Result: 22.9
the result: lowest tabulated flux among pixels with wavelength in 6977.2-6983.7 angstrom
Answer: 25.7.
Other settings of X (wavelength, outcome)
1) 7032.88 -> 29.7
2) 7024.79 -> 30.1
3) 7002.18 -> 26.4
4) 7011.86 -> 30.5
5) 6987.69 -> 30.2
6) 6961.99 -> 29.4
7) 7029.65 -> 25.7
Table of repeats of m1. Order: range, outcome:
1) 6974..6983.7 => 30.1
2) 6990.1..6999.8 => 28.8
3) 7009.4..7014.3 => 30.5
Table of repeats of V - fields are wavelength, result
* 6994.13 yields 26.1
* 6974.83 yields 22.9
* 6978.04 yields 28.7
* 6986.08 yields 26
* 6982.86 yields 30.1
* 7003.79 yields 25.2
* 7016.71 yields 29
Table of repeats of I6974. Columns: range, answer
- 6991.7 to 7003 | 25.8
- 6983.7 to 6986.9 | 26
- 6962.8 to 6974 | 27.3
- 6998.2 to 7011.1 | 21.5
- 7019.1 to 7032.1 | 25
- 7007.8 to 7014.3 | 27.9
